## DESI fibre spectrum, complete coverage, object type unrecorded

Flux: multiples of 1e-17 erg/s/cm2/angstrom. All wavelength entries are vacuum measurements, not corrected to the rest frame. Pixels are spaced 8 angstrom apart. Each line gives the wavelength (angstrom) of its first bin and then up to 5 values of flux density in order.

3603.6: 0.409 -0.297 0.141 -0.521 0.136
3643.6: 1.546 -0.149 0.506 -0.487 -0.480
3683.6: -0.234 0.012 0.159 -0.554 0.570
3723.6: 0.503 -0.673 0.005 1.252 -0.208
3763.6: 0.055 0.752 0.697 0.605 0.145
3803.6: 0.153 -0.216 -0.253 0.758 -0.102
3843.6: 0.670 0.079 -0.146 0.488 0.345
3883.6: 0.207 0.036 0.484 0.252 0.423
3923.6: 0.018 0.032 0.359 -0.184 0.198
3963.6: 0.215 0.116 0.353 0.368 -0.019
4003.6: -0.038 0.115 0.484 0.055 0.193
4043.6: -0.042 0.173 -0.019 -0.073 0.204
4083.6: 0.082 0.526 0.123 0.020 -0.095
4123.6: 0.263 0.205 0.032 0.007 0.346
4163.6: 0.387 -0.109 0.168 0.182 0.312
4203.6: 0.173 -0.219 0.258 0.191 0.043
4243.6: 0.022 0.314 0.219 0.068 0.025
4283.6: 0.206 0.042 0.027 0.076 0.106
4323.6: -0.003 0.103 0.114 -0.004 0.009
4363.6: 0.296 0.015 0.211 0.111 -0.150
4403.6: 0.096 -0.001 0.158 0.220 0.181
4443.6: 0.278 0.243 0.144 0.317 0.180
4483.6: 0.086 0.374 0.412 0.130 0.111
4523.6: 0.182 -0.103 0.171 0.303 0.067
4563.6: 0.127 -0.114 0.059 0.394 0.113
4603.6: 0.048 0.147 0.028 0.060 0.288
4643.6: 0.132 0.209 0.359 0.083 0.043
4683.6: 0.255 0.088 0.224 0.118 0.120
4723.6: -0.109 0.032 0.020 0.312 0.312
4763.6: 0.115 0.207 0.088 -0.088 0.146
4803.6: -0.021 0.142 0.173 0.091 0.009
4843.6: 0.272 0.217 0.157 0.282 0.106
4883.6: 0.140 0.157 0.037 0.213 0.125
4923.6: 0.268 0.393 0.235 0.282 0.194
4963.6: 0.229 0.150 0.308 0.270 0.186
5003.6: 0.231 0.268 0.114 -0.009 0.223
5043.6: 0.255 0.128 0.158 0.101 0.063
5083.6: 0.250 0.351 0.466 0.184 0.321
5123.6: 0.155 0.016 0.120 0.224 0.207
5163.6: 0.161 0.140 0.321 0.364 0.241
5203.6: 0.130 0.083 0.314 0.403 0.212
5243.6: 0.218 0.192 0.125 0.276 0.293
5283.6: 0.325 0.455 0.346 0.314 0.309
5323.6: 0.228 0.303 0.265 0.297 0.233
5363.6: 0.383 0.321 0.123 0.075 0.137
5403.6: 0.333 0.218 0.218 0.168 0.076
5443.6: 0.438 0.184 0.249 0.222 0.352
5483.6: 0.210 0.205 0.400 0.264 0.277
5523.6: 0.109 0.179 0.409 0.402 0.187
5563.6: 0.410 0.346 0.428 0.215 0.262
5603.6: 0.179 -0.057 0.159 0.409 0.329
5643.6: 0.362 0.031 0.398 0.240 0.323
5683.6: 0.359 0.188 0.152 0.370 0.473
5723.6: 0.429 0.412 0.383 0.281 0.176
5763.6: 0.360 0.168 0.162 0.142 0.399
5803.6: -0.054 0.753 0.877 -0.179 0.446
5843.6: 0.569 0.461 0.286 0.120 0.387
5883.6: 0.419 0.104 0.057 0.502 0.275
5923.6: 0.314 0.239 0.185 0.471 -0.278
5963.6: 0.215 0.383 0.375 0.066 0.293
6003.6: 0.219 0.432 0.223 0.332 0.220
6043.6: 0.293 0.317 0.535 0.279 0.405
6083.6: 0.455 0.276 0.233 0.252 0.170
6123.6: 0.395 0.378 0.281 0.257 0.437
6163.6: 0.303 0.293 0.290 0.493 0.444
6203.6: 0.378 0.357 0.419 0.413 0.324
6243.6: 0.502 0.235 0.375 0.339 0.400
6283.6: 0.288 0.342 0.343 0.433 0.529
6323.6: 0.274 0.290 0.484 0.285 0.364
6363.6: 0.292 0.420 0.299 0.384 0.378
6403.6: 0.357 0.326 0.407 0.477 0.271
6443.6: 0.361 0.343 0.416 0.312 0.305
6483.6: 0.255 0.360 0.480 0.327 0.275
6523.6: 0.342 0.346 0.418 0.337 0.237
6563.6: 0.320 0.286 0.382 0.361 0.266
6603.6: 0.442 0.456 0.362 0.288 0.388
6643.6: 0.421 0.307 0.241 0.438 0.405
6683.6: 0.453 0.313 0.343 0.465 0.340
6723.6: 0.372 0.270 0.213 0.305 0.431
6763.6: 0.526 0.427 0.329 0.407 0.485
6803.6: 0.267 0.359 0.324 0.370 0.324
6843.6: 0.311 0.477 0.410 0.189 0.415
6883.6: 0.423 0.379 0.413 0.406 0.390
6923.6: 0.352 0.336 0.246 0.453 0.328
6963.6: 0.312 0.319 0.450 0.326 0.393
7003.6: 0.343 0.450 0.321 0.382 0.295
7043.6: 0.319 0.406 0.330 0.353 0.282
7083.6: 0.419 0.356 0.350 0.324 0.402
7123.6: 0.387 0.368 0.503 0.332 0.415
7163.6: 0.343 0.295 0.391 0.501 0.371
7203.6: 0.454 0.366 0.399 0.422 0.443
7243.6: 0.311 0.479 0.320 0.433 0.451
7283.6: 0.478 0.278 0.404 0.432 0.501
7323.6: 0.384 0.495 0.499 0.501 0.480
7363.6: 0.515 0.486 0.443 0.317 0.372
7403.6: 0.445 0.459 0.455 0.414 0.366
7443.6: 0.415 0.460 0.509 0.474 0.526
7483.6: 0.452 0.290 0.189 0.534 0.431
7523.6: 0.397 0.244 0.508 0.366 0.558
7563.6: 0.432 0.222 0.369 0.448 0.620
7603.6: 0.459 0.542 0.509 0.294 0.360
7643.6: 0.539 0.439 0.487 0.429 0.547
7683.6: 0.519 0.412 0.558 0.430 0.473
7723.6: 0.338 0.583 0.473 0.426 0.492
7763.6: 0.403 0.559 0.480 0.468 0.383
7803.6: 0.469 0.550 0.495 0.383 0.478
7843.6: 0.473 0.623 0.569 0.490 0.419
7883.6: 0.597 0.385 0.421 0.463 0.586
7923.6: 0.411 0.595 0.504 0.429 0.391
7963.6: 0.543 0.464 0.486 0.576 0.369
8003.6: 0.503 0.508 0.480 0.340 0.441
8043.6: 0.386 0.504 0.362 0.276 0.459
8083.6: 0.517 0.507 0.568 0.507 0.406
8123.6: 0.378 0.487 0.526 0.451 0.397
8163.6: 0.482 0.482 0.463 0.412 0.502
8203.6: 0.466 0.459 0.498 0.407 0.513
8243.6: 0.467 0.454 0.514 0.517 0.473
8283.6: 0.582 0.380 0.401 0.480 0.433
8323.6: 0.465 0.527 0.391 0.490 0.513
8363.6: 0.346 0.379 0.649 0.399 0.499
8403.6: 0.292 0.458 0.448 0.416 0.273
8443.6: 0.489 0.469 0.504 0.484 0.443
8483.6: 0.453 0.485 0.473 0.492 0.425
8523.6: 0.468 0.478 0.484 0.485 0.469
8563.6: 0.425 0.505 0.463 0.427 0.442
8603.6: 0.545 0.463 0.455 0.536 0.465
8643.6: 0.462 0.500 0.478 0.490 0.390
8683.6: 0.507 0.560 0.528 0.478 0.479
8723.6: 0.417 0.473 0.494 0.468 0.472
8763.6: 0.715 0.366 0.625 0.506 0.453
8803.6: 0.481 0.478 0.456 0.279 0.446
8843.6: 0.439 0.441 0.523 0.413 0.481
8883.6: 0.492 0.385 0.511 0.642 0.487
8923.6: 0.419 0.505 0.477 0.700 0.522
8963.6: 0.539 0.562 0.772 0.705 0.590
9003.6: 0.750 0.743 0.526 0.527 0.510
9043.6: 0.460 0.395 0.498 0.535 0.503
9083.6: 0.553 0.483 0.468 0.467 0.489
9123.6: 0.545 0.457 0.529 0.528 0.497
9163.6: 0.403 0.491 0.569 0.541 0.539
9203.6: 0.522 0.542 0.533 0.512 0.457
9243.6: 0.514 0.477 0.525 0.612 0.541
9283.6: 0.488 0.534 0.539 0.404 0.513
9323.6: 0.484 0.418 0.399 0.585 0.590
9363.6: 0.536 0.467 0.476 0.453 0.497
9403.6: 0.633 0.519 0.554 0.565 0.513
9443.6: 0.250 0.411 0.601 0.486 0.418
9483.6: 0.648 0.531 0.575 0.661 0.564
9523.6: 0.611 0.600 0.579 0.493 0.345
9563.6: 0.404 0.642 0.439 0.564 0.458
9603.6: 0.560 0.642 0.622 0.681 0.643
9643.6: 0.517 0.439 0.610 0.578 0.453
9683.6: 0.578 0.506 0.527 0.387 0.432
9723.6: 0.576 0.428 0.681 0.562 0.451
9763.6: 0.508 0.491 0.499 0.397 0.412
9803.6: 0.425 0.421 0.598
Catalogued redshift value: 0.368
